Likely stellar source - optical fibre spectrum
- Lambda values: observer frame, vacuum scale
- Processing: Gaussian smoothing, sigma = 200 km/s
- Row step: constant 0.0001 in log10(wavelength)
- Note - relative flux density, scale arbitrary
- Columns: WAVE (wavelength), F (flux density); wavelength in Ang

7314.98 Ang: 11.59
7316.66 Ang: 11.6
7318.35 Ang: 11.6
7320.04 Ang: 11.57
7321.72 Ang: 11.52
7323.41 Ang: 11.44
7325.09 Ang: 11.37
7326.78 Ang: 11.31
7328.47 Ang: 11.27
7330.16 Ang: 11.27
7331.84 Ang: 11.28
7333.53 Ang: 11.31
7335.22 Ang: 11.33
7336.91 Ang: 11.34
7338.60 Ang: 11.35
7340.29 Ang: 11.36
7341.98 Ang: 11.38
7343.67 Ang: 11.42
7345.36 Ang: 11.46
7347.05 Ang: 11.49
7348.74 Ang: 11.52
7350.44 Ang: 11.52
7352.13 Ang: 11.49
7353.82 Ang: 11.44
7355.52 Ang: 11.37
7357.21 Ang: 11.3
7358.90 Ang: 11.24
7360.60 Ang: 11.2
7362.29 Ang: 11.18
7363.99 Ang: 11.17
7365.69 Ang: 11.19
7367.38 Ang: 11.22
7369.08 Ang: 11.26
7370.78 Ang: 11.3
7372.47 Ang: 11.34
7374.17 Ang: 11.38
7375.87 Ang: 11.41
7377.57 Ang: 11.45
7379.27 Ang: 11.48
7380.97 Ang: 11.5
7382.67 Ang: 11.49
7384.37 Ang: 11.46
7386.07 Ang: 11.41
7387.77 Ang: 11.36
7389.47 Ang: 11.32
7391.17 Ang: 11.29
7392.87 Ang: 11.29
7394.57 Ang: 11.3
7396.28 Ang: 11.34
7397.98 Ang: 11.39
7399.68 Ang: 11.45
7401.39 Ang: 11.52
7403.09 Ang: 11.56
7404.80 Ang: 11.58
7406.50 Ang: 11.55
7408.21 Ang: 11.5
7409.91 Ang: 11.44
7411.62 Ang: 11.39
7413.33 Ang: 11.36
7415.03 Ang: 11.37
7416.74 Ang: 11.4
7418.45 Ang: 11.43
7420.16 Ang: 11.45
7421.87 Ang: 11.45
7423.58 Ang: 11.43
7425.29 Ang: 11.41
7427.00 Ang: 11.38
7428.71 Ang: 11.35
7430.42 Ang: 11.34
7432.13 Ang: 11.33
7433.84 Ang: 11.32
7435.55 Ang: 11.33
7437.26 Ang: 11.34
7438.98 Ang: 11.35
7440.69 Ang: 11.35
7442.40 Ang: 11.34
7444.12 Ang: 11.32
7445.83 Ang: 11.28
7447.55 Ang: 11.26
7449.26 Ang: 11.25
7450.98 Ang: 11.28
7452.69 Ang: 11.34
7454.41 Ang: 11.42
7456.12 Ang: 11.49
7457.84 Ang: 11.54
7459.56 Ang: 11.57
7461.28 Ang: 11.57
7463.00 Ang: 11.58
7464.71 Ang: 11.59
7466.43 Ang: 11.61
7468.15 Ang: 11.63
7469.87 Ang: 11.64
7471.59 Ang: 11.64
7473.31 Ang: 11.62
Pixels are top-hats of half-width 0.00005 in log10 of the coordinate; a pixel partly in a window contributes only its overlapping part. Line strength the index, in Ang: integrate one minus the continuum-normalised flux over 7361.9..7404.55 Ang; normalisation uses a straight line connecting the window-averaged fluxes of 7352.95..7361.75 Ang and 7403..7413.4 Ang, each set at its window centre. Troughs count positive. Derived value 0.1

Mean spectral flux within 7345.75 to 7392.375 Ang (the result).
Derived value 11.4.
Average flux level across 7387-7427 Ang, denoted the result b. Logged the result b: 11.4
